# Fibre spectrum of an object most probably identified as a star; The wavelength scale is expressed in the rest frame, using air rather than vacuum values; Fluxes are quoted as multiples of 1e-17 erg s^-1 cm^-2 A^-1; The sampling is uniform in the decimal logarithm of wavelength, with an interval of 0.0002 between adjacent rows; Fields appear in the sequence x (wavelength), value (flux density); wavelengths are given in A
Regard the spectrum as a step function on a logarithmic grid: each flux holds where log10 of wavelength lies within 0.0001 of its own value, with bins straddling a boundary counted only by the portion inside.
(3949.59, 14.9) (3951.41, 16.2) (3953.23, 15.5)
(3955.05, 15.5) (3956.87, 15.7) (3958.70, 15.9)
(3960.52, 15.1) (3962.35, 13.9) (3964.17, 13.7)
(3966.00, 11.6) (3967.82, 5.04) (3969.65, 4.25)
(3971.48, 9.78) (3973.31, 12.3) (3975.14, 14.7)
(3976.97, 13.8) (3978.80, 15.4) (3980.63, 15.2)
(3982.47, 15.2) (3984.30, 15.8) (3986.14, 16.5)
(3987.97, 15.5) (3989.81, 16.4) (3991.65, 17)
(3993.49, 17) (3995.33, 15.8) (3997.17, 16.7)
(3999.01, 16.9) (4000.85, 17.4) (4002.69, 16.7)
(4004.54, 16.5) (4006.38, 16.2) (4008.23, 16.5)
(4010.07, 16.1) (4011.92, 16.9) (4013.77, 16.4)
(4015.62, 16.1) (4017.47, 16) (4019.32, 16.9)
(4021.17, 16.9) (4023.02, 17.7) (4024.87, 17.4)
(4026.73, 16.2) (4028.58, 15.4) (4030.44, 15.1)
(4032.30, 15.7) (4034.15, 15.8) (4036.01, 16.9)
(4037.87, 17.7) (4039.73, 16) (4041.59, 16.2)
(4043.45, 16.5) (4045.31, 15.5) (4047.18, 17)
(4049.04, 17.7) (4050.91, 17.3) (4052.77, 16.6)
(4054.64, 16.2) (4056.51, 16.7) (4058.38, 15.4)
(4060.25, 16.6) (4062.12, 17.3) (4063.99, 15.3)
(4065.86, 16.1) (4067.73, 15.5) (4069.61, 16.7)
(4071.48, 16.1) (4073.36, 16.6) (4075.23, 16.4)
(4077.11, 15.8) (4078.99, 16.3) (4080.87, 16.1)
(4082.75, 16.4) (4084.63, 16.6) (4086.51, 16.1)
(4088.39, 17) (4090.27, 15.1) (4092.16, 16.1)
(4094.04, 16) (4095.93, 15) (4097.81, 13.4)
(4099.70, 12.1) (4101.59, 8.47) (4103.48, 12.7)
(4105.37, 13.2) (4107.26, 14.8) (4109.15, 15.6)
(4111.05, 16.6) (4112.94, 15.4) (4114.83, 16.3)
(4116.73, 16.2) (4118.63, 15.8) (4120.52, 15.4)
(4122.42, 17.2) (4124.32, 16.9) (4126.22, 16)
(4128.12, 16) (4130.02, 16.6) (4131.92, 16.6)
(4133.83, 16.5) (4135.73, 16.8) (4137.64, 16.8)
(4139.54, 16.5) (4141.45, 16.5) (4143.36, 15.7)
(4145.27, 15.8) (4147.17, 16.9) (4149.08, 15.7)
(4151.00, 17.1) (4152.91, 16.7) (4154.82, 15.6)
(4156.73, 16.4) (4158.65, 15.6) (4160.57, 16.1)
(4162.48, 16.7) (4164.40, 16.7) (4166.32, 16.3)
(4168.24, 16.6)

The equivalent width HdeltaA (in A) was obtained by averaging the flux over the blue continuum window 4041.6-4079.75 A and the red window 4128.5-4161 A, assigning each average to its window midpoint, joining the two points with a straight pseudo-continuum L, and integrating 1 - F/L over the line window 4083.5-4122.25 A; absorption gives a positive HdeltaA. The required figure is 3.3 A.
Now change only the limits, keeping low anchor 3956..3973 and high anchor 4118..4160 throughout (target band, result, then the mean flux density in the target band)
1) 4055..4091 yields -4.12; 16.2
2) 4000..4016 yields -4.64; 16.5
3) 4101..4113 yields 1.25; 13.9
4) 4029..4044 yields -2.88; 16.2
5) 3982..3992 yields -3.08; 16.1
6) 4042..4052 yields -2.09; 16.8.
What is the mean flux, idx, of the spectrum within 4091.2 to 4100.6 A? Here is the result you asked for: 14.5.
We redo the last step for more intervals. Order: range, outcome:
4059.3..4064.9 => 16.4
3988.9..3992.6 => 16.7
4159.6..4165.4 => 16.5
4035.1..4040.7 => 16.9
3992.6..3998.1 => 16.5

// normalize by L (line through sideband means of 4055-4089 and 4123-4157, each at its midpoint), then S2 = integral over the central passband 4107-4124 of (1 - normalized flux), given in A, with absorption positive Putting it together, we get 0.4 A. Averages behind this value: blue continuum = 16.3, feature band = 16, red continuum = 16.4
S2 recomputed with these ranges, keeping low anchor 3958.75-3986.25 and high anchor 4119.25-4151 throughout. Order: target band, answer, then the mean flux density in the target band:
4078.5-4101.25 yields 0.09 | 15.3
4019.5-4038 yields -3.16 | 16.4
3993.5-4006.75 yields -3.19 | 16.6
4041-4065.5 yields -3.19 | 16.5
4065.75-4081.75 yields -1.22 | 16.2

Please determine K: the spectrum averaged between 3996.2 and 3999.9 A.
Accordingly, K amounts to 16.8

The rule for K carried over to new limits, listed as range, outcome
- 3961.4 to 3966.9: 13.1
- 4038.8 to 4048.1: 16.2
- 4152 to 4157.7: 16.2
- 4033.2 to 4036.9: 16.4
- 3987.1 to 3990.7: 15.9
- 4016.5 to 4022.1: 16.6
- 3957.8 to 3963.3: 15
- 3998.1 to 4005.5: 16.9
